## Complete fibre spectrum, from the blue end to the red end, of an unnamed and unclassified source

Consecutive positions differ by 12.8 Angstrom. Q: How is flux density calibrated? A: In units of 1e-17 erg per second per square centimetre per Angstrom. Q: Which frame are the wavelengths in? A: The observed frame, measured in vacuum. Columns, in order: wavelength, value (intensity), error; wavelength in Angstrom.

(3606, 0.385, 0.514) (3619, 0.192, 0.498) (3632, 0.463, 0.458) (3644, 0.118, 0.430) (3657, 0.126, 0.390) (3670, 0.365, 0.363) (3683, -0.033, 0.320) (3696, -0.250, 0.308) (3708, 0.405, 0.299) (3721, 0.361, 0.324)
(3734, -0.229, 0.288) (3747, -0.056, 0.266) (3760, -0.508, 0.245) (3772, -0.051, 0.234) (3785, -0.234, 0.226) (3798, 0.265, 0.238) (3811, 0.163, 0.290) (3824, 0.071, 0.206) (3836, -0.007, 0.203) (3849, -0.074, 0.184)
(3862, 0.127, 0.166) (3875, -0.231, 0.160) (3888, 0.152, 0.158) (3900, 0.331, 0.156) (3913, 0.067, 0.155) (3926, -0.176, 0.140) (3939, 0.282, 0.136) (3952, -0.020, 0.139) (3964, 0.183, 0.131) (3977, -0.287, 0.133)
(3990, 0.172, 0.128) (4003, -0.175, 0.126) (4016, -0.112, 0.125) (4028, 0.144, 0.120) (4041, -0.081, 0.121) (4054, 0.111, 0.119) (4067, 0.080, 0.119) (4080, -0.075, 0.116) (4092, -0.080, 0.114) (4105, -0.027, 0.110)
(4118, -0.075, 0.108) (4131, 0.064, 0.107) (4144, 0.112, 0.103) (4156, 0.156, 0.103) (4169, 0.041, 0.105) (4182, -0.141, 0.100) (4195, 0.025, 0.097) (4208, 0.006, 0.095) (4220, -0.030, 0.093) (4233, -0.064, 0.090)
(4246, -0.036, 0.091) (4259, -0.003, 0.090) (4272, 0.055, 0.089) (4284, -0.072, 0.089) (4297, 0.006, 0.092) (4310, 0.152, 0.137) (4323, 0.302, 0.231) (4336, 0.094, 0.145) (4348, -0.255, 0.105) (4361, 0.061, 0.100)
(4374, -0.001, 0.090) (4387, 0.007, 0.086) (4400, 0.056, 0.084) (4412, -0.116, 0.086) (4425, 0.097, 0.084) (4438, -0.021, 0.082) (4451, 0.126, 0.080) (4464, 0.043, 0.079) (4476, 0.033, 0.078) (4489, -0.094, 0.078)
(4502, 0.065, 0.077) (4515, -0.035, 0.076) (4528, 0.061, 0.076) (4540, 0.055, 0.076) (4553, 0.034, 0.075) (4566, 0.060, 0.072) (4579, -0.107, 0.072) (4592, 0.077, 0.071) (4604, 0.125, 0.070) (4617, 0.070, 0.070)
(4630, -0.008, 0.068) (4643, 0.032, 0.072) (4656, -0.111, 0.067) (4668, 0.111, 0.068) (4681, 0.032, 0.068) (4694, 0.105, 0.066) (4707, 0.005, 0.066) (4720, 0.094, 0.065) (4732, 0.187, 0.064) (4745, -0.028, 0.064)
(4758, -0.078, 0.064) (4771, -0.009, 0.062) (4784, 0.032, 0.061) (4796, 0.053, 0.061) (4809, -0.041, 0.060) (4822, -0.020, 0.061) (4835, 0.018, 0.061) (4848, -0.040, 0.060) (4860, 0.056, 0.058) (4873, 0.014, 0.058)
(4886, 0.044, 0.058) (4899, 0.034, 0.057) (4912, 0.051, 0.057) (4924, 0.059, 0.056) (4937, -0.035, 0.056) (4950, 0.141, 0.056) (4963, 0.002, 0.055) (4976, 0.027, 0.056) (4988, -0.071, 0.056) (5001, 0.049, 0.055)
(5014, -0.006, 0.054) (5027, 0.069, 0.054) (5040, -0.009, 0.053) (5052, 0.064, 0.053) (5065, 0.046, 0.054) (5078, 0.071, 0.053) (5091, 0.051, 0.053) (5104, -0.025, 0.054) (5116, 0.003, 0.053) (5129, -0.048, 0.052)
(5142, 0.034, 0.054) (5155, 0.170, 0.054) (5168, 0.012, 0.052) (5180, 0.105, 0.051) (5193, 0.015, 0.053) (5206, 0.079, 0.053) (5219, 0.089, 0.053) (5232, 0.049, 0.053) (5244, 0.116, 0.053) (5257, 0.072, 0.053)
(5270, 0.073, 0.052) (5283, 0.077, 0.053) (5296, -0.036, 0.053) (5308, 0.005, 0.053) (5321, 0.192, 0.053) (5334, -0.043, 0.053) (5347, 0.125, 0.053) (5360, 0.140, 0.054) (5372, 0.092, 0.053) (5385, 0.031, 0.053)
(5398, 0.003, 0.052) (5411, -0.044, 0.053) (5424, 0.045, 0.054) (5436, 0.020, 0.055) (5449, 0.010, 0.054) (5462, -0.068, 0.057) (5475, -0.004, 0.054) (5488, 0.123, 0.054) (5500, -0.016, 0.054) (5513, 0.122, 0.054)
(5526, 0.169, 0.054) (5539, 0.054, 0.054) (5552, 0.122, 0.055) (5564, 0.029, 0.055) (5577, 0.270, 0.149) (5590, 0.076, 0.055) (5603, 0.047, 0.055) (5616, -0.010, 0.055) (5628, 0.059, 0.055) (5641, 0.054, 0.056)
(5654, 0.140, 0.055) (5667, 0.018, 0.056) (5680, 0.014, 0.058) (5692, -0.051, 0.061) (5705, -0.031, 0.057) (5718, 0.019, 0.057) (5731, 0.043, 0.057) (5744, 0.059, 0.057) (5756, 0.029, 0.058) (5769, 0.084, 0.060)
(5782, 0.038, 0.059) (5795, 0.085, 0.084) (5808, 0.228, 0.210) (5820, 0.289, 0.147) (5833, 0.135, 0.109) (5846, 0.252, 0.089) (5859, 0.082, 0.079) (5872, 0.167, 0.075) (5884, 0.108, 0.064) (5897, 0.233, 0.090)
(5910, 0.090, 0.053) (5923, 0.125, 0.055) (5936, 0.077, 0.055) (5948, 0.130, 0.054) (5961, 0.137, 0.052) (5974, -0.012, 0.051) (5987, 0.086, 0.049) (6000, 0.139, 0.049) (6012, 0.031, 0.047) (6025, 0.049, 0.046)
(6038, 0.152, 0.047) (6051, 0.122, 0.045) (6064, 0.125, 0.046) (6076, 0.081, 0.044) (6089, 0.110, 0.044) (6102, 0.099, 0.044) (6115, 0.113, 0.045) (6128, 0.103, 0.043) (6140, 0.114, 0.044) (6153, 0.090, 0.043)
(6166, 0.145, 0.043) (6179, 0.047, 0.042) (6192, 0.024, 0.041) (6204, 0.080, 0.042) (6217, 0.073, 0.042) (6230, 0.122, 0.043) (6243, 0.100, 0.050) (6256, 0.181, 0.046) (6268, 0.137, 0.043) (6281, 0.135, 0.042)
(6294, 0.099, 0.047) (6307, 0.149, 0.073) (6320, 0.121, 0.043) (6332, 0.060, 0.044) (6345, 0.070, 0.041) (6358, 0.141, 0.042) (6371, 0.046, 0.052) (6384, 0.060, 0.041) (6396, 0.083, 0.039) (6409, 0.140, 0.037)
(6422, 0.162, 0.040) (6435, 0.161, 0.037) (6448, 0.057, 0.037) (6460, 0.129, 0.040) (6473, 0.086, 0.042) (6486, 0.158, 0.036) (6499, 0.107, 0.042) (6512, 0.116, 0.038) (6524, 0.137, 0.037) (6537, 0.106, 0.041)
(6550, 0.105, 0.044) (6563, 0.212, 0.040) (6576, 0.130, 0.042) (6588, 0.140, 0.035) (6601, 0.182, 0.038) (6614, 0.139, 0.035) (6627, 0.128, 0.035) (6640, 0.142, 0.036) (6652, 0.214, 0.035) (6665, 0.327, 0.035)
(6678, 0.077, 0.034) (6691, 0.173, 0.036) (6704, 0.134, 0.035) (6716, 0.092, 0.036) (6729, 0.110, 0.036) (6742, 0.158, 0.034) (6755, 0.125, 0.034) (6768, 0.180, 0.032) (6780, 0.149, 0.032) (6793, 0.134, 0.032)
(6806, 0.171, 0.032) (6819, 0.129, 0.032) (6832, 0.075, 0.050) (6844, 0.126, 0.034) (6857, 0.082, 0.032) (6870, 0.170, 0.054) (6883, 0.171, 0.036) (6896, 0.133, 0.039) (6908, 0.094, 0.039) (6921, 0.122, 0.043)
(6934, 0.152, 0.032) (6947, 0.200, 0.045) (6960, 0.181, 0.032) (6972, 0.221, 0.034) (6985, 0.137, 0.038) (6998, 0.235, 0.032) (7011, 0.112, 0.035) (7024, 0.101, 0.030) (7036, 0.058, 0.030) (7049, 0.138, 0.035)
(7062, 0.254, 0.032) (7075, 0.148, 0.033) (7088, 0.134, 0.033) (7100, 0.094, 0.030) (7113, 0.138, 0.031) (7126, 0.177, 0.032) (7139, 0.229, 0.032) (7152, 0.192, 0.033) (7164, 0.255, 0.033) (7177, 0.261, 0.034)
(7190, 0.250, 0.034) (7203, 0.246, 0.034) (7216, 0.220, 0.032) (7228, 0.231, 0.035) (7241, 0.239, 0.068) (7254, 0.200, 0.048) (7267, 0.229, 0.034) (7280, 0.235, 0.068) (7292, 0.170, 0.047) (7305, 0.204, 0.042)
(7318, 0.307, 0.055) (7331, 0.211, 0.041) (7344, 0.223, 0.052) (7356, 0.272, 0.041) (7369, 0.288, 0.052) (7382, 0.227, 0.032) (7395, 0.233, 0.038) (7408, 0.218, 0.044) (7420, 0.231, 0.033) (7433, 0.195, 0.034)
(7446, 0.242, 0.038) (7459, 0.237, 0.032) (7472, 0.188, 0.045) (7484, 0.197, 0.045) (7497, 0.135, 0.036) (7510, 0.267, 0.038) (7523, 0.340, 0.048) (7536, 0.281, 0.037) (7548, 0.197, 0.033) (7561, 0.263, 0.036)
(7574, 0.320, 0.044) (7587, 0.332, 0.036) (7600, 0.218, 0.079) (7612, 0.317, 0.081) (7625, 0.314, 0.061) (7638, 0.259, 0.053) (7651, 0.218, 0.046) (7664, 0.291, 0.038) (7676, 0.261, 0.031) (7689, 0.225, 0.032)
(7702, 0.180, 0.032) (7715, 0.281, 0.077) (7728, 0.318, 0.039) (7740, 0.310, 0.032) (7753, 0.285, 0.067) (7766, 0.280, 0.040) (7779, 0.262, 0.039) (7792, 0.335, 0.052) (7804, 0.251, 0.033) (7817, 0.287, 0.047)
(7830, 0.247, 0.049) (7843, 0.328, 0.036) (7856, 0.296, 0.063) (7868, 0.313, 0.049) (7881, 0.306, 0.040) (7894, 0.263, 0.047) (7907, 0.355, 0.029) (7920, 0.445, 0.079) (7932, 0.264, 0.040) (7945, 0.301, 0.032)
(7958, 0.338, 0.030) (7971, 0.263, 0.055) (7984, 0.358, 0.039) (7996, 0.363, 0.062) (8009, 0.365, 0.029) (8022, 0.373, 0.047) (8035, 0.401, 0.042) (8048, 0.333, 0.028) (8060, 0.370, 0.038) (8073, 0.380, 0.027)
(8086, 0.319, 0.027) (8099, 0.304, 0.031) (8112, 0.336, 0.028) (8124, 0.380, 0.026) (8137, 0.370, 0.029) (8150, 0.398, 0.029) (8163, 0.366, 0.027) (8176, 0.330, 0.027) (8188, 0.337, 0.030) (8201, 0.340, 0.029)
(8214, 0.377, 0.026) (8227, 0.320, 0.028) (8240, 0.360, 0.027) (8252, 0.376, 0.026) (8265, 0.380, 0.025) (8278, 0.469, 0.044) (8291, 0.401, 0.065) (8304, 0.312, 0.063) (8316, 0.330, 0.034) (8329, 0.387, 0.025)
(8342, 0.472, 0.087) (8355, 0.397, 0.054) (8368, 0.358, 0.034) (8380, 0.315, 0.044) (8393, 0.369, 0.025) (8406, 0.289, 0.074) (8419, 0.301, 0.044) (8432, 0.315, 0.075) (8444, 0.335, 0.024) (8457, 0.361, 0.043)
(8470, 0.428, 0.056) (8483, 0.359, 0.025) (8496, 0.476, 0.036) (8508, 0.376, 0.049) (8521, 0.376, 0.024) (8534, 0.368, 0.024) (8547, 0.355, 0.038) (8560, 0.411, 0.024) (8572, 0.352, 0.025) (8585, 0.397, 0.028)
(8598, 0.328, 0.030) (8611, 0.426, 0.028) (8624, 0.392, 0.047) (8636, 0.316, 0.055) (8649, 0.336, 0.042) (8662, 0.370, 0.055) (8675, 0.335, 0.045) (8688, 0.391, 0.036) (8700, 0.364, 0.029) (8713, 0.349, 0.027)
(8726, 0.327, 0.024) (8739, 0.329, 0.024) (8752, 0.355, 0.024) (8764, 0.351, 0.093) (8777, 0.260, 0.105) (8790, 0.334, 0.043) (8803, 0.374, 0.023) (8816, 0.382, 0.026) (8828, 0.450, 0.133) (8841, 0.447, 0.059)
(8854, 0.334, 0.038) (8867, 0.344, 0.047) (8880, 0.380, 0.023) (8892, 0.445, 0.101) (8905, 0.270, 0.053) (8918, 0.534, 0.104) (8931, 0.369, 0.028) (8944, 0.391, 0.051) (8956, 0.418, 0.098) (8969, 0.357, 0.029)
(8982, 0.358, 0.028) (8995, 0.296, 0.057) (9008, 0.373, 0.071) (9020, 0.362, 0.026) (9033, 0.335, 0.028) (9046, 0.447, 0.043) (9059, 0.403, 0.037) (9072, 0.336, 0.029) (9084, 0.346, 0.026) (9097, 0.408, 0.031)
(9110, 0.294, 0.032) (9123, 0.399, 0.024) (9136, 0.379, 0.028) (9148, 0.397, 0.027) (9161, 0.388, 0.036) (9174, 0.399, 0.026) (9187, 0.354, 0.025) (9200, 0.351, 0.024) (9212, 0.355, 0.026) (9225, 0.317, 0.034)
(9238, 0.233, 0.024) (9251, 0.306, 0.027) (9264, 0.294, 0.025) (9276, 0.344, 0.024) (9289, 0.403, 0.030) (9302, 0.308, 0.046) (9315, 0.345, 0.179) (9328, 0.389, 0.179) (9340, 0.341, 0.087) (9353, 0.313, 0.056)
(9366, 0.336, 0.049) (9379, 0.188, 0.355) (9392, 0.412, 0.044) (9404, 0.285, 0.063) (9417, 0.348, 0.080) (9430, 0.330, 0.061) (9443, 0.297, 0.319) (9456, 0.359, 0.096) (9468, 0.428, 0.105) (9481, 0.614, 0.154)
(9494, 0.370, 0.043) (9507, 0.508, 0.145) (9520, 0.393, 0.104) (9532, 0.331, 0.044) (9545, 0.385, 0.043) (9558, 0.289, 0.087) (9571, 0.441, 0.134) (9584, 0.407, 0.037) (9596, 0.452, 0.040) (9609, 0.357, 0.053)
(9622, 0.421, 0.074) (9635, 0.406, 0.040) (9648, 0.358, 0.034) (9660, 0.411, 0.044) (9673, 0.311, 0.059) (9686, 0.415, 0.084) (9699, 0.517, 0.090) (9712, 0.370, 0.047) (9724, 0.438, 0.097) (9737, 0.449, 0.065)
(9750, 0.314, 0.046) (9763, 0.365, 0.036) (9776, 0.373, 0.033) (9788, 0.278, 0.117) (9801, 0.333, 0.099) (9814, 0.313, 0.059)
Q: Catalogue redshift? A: 0.787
